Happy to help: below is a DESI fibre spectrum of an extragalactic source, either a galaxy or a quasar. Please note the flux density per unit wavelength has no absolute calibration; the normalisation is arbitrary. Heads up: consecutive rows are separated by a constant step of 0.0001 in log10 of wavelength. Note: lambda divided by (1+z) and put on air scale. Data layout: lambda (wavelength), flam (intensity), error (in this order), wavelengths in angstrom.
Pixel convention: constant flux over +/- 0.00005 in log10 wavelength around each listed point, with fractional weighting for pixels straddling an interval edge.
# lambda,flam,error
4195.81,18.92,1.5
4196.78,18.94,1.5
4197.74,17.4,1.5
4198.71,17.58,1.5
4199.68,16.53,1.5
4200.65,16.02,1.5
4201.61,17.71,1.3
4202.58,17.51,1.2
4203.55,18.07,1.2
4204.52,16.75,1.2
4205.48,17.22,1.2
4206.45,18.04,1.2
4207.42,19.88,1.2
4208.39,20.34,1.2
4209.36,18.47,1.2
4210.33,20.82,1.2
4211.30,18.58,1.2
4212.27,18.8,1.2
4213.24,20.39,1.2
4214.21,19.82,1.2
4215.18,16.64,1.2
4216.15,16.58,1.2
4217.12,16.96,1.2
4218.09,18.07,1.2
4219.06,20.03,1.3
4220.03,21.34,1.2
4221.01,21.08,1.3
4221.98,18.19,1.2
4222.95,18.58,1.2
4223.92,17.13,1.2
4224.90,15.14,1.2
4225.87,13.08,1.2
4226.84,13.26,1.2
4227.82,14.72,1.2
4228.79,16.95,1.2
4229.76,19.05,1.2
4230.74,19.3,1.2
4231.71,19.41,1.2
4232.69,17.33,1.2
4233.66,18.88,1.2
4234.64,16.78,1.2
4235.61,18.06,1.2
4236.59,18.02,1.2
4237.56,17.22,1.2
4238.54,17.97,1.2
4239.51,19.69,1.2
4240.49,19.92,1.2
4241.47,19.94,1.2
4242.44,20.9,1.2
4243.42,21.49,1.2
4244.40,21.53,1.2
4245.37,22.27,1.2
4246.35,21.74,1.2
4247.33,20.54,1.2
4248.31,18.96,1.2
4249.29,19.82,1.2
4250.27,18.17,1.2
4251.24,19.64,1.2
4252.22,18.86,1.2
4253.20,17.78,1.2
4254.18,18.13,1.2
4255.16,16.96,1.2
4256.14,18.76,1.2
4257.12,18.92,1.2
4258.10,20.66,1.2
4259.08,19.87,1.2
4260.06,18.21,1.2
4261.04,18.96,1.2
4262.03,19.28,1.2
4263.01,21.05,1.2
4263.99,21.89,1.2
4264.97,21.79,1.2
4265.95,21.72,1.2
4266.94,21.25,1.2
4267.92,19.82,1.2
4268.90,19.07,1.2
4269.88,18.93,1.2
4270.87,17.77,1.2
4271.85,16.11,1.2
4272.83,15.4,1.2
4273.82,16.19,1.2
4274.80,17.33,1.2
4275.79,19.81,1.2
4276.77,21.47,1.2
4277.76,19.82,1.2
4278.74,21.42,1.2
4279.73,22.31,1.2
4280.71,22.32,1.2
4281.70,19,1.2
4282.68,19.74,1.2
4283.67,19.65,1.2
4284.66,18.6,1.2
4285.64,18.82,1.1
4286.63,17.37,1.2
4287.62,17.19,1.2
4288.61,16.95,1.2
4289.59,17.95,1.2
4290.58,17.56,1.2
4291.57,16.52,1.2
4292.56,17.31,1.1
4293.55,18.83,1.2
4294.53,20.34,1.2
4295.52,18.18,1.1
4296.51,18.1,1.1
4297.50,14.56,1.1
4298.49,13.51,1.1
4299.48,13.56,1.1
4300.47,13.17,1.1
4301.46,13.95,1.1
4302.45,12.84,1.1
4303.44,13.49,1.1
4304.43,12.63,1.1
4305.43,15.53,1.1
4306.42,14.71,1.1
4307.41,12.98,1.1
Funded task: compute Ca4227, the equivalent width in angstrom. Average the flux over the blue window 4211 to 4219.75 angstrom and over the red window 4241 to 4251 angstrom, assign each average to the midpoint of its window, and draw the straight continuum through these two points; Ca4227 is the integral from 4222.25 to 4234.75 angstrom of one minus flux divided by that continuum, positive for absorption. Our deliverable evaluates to 1.59 angstrom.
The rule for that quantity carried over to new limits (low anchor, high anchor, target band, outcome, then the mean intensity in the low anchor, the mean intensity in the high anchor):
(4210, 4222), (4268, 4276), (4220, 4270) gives -1.9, 19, 17.6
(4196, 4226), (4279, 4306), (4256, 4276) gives -2.0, 18.2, 17.1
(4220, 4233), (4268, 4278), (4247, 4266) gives -1.6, 17.3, 18.2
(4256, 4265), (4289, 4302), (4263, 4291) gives -1.5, 19.9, 16.4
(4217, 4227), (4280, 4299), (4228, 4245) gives -1.1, 17.7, 18.1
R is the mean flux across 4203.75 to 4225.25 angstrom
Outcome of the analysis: 18.6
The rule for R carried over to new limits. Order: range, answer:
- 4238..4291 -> 19.4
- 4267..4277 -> 18.2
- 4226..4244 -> 18.2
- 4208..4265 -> 18.8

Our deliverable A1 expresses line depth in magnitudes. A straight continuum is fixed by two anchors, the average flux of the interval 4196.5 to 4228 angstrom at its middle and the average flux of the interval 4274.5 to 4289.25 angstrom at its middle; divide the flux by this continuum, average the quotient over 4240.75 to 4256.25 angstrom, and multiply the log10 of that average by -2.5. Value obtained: -0.06 mag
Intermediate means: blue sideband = 17.9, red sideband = 19.5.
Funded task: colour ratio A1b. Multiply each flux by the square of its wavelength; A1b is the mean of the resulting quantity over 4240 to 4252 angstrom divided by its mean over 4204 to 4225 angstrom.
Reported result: 1.11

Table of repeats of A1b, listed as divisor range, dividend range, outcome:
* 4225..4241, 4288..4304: 0.95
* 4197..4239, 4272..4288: 1.10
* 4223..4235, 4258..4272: 1.20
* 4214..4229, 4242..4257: 1.15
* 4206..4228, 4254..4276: 1.07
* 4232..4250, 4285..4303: 0.87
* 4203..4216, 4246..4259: 1.05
